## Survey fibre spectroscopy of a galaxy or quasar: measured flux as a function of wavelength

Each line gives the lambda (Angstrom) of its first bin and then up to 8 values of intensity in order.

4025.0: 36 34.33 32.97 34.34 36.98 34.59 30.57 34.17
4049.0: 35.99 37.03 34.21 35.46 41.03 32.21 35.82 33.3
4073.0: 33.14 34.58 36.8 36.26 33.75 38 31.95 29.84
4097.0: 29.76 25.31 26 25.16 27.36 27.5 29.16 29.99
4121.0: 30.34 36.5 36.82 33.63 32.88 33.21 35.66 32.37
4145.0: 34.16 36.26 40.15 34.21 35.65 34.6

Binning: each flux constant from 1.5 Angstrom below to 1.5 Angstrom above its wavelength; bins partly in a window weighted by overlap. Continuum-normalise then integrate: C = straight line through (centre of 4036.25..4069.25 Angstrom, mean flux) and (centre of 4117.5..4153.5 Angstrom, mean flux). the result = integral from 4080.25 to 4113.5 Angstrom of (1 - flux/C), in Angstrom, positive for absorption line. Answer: 4.5 Angstrom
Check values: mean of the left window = 35.2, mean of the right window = 34.4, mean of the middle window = 30.1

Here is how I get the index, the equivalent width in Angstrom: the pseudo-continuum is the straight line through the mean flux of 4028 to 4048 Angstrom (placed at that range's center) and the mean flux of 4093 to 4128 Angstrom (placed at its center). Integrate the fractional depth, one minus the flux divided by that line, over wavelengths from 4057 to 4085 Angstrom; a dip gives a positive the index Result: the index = -3.0 Angstrom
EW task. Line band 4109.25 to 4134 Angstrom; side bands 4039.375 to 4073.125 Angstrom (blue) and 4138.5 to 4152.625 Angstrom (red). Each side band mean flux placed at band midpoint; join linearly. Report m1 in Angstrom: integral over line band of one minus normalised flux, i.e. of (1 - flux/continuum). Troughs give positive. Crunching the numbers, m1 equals 2.5 Angstrom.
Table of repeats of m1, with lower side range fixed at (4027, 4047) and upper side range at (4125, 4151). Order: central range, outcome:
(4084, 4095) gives 0.3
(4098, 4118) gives 4.3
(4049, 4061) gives -0.8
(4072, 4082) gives -0.2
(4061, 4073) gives -0.1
